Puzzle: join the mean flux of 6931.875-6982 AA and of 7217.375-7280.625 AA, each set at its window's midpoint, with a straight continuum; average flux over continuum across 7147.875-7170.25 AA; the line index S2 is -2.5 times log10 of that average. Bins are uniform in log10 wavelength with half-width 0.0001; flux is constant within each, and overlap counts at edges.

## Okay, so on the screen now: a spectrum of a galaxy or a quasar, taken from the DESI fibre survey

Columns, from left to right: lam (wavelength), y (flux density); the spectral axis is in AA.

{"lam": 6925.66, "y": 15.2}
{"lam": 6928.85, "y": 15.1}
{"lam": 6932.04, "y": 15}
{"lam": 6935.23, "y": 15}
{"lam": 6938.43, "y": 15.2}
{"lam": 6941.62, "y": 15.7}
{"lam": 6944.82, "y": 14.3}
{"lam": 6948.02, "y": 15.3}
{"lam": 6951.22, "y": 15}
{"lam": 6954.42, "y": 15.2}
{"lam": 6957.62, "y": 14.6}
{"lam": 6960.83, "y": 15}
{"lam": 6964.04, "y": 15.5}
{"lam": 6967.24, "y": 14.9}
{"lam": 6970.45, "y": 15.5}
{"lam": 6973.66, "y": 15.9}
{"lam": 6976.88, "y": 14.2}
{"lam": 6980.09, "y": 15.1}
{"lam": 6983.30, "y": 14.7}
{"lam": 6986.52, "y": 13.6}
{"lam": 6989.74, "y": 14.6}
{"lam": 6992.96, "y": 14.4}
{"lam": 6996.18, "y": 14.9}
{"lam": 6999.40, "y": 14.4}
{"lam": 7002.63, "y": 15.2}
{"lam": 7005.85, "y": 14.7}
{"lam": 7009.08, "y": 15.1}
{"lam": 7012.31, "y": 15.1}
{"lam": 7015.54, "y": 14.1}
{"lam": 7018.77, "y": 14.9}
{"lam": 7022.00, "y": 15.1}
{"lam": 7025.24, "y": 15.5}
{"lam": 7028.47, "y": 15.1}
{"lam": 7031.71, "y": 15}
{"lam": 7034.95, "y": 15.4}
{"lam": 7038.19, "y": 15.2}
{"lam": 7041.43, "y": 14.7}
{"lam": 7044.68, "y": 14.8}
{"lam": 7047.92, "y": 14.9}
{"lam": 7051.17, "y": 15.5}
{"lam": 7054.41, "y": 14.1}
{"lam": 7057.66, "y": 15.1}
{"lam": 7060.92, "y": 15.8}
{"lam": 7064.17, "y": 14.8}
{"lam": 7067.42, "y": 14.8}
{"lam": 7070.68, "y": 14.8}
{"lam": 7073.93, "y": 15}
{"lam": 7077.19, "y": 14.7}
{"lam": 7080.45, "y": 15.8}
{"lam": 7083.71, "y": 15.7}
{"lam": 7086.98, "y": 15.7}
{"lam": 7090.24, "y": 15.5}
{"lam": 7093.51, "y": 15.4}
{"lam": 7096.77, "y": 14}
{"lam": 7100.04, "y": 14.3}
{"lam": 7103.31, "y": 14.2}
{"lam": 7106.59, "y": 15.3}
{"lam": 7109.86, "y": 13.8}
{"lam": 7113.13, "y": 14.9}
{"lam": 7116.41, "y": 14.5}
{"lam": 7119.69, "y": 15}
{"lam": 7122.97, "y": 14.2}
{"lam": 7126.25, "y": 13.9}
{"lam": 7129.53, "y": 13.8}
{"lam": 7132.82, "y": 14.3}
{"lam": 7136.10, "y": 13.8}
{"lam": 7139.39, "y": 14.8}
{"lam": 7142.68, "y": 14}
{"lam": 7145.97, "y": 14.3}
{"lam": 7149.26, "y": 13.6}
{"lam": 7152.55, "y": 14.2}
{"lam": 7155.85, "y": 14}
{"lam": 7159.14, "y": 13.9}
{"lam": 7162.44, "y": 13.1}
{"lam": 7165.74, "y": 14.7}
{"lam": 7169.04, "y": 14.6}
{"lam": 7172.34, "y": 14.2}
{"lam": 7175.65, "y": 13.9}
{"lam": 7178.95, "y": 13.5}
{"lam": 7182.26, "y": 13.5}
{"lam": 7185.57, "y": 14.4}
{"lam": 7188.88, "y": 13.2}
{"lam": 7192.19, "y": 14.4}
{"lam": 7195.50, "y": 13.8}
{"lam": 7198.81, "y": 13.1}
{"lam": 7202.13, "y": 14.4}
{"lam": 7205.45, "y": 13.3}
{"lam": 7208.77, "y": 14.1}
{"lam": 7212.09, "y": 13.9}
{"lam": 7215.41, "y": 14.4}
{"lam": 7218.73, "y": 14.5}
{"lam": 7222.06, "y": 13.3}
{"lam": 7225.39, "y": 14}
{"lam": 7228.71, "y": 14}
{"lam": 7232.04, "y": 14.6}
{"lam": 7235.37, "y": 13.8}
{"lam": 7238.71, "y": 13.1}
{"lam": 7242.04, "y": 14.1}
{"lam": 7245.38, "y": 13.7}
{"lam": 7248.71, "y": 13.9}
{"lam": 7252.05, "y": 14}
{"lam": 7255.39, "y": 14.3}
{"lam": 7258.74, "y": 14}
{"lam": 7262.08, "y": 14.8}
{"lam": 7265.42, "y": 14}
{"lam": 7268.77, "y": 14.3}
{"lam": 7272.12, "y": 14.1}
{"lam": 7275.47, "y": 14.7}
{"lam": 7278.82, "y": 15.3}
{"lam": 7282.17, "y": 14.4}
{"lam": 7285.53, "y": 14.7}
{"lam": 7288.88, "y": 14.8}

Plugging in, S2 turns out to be 0.03 mag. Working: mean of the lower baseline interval 15.1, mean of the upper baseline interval 14.1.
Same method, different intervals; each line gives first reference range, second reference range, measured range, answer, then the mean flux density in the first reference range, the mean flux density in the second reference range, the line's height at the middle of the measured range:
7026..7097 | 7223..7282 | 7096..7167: 0.04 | 15.1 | 14.2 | 14.8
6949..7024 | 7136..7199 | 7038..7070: -0.03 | 14.9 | 14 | 14.5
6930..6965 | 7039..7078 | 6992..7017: 0.02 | 15.1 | 14.9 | 15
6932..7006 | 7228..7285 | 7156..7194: 0.03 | 14.9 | 14.2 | 14.4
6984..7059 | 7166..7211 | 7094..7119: -0.01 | 14.8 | 13.9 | 14.4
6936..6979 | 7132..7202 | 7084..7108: -0.04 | 15.1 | 14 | 14.4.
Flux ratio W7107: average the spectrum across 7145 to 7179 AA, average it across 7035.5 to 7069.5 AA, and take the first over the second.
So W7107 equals 0.9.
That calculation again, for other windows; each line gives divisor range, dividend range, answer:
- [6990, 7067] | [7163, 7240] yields 0.93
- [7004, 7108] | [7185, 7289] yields 0.94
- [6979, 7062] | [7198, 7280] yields 0.95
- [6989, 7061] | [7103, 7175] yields 0.95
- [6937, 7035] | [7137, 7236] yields 0.94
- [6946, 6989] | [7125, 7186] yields 0.94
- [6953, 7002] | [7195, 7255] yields 0.94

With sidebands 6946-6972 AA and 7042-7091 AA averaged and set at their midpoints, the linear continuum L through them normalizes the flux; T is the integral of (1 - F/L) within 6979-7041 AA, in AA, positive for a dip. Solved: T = 1.1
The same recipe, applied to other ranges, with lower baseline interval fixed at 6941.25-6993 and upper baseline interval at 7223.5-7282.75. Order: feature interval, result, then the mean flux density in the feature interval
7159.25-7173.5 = 0.3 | 14.1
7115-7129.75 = 0.2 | 14.3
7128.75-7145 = 0.3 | 14.2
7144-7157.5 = 0.4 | 14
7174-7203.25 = 1.1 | 13.8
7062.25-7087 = -0.9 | 15.1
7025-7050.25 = -0.6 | 15.1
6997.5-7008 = 0.0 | 14.8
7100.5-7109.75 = 0.0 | 14.5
